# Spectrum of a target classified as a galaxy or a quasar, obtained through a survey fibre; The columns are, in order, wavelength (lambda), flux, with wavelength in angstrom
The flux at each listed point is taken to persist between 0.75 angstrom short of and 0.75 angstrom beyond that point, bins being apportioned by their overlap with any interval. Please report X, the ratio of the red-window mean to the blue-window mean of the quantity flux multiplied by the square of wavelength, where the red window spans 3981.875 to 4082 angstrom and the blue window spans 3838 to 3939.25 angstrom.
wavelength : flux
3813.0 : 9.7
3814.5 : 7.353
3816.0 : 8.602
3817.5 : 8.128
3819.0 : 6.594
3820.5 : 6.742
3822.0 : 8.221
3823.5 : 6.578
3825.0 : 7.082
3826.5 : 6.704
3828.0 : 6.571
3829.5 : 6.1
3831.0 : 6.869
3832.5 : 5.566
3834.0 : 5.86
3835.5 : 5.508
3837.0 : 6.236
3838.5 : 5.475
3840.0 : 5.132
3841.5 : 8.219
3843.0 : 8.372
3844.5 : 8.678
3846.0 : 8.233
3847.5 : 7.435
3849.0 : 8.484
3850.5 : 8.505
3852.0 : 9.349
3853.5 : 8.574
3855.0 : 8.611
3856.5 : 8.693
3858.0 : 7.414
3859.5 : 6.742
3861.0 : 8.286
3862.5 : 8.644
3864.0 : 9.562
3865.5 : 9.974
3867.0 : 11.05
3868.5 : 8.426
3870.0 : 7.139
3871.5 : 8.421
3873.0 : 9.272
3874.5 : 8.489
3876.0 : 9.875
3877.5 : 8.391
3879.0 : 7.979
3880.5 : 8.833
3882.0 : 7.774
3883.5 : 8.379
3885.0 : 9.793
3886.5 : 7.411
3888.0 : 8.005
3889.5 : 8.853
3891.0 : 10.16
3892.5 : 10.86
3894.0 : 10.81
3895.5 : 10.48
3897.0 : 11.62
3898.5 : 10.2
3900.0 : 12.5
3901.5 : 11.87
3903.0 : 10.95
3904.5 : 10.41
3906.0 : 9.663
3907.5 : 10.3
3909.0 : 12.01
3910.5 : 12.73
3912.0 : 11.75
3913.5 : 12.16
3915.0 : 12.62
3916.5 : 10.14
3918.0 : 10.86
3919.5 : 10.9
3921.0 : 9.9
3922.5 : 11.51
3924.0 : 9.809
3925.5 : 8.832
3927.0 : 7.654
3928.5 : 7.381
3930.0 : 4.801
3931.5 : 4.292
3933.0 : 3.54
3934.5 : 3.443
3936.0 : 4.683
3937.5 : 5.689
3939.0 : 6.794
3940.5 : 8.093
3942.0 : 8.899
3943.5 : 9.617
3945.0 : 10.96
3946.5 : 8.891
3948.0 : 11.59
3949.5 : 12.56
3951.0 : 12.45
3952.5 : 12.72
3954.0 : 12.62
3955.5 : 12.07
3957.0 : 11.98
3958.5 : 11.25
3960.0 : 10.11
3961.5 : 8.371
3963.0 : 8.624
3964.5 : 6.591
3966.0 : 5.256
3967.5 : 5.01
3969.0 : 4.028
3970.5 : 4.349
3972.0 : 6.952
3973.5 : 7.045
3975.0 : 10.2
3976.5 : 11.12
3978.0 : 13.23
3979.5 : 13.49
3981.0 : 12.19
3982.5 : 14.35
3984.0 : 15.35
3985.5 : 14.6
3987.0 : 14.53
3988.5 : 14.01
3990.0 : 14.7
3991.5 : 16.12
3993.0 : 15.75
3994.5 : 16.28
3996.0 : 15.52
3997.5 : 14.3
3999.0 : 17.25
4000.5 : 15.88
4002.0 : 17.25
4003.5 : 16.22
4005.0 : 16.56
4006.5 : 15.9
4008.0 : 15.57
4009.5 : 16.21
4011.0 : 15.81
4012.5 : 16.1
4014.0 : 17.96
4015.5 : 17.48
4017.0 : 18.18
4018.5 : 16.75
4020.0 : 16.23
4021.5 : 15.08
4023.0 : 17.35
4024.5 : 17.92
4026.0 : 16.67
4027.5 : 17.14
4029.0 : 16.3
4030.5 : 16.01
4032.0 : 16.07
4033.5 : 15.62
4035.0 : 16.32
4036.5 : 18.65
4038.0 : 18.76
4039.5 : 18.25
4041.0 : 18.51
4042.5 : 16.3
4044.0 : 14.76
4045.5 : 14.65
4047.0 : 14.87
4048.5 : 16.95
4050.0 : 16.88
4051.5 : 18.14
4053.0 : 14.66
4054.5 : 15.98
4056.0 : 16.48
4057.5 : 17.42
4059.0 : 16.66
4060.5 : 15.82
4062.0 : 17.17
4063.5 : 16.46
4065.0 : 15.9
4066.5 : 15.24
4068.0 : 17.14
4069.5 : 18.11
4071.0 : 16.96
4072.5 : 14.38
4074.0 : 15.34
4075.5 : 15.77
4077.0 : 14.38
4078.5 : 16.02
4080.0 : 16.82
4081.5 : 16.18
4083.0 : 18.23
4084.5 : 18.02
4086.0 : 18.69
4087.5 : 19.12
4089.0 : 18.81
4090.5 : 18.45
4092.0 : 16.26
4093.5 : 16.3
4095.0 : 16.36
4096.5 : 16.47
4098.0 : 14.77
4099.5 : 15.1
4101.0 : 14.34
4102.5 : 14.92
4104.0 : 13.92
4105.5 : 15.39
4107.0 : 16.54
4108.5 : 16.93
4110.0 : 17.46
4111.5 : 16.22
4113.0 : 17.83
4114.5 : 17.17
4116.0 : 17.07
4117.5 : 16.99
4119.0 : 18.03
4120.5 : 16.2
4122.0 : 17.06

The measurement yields 1.96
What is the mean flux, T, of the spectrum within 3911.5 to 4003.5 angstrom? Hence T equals 10.6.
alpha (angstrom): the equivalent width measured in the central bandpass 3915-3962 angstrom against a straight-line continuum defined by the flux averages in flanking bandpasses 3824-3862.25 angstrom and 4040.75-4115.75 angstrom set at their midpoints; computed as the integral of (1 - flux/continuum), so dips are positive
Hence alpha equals 7.9 angstrom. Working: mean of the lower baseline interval 7.32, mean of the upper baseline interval 16.4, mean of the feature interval 9.17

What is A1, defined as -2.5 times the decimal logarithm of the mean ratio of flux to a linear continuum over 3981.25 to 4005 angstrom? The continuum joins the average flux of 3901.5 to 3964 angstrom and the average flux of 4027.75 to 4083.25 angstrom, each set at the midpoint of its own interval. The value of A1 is -0.19 mag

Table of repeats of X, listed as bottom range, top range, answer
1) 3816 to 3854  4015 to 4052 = 2.58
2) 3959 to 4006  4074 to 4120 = 1.45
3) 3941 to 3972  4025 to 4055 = 1.86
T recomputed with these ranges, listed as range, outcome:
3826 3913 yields 8.78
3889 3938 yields 9.52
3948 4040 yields 13.9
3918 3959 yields 9.02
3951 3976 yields 8.72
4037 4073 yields 16.5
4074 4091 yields 17.2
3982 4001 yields 15.3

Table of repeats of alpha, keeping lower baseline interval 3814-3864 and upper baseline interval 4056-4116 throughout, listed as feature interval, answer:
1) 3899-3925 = -2.75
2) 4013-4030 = -3.44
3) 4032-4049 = -2.12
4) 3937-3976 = 8.99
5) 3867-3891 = 0.74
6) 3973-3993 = -0.92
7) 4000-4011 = -2.17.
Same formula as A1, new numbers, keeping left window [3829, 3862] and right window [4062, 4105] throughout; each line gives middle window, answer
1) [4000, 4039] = -0.20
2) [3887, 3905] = -0.13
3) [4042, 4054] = -0.06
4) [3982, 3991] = -0.15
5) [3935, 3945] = 0.42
